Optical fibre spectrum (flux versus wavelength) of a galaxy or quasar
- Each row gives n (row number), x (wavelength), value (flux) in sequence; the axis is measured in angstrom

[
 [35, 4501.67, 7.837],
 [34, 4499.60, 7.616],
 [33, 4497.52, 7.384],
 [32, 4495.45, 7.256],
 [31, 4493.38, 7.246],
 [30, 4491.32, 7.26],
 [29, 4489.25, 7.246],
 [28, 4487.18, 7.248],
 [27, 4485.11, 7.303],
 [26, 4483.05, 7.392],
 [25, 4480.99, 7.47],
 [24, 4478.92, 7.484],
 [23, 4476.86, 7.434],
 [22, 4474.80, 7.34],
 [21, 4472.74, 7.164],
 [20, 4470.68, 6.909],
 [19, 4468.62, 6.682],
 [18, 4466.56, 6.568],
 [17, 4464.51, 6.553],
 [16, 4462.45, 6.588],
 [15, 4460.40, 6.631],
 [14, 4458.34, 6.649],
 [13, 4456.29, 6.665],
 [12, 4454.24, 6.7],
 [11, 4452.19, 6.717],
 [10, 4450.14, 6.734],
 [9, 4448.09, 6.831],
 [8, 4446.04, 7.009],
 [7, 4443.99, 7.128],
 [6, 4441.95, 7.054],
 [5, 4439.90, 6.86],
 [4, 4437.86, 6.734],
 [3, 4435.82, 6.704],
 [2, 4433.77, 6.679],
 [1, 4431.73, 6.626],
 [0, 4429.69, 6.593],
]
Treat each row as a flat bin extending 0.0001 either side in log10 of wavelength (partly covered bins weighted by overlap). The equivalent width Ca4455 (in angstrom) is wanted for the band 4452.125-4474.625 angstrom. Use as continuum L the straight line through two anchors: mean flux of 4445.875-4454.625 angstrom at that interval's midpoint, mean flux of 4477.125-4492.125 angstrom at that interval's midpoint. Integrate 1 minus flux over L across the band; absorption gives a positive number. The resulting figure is 0.8 angstrom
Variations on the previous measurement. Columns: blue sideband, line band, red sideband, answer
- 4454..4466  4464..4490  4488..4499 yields -0.7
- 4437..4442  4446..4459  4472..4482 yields 0.5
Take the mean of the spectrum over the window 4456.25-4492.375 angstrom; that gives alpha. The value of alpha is 7.04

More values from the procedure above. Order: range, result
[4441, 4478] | 6.86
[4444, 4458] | 6.79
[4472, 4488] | 7.36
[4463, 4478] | 6.94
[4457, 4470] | 6.62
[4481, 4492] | 7.31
